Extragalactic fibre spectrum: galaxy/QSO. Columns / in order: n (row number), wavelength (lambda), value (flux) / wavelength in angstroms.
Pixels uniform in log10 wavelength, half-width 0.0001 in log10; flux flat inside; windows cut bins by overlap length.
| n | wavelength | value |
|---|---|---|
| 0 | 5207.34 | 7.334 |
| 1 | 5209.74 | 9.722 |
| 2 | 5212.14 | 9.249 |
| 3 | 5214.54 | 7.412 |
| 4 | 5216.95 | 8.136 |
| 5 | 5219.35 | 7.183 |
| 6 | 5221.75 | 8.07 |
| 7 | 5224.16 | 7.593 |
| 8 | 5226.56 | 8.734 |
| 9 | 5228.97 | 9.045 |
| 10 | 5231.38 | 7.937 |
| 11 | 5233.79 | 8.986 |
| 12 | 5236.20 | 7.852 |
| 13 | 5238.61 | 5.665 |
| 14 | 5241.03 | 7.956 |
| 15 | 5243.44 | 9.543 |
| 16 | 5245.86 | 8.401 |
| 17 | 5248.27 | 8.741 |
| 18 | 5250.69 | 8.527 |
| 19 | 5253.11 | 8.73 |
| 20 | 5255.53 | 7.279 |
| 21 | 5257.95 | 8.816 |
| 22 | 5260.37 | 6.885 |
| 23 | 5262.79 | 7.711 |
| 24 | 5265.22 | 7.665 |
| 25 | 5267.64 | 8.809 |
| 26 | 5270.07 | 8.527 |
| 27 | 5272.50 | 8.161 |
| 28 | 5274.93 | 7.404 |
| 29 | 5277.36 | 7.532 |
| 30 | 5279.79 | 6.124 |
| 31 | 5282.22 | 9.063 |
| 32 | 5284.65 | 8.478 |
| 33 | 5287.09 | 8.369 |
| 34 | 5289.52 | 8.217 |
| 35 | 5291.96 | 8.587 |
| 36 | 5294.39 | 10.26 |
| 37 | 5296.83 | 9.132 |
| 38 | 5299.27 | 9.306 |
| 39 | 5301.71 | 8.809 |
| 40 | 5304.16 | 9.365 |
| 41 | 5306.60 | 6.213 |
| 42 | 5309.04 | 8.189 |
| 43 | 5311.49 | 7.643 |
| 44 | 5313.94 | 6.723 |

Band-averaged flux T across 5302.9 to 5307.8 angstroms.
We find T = 7.79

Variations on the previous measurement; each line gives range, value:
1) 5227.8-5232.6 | 8.49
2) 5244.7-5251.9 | 8.56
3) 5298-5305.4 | 9.15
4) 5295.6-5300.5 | 9.22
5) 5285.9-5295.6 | 8.87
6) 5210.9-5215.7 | 8.35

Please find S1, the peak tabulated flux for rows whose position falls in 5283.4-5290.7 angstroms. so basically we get 8.478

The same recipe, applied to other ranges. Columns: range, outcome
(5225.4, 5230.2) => 9.045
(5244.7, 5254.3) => 8.741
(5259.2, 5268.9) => 8.809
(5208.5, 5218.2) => 9.722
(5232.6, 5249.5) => 9.543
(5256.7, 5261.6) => 8.816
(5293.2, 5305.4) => 10.26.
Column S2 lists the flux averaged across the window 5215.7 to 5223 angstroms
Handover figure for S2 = 7.79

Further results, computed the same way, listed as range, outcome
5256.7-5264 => 7.81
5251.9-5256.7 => 8.01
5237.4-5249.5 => 8.06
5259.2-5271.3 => 7.92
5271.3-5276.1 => 7.78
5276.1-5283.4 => 7.57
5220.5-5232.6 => 8.27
